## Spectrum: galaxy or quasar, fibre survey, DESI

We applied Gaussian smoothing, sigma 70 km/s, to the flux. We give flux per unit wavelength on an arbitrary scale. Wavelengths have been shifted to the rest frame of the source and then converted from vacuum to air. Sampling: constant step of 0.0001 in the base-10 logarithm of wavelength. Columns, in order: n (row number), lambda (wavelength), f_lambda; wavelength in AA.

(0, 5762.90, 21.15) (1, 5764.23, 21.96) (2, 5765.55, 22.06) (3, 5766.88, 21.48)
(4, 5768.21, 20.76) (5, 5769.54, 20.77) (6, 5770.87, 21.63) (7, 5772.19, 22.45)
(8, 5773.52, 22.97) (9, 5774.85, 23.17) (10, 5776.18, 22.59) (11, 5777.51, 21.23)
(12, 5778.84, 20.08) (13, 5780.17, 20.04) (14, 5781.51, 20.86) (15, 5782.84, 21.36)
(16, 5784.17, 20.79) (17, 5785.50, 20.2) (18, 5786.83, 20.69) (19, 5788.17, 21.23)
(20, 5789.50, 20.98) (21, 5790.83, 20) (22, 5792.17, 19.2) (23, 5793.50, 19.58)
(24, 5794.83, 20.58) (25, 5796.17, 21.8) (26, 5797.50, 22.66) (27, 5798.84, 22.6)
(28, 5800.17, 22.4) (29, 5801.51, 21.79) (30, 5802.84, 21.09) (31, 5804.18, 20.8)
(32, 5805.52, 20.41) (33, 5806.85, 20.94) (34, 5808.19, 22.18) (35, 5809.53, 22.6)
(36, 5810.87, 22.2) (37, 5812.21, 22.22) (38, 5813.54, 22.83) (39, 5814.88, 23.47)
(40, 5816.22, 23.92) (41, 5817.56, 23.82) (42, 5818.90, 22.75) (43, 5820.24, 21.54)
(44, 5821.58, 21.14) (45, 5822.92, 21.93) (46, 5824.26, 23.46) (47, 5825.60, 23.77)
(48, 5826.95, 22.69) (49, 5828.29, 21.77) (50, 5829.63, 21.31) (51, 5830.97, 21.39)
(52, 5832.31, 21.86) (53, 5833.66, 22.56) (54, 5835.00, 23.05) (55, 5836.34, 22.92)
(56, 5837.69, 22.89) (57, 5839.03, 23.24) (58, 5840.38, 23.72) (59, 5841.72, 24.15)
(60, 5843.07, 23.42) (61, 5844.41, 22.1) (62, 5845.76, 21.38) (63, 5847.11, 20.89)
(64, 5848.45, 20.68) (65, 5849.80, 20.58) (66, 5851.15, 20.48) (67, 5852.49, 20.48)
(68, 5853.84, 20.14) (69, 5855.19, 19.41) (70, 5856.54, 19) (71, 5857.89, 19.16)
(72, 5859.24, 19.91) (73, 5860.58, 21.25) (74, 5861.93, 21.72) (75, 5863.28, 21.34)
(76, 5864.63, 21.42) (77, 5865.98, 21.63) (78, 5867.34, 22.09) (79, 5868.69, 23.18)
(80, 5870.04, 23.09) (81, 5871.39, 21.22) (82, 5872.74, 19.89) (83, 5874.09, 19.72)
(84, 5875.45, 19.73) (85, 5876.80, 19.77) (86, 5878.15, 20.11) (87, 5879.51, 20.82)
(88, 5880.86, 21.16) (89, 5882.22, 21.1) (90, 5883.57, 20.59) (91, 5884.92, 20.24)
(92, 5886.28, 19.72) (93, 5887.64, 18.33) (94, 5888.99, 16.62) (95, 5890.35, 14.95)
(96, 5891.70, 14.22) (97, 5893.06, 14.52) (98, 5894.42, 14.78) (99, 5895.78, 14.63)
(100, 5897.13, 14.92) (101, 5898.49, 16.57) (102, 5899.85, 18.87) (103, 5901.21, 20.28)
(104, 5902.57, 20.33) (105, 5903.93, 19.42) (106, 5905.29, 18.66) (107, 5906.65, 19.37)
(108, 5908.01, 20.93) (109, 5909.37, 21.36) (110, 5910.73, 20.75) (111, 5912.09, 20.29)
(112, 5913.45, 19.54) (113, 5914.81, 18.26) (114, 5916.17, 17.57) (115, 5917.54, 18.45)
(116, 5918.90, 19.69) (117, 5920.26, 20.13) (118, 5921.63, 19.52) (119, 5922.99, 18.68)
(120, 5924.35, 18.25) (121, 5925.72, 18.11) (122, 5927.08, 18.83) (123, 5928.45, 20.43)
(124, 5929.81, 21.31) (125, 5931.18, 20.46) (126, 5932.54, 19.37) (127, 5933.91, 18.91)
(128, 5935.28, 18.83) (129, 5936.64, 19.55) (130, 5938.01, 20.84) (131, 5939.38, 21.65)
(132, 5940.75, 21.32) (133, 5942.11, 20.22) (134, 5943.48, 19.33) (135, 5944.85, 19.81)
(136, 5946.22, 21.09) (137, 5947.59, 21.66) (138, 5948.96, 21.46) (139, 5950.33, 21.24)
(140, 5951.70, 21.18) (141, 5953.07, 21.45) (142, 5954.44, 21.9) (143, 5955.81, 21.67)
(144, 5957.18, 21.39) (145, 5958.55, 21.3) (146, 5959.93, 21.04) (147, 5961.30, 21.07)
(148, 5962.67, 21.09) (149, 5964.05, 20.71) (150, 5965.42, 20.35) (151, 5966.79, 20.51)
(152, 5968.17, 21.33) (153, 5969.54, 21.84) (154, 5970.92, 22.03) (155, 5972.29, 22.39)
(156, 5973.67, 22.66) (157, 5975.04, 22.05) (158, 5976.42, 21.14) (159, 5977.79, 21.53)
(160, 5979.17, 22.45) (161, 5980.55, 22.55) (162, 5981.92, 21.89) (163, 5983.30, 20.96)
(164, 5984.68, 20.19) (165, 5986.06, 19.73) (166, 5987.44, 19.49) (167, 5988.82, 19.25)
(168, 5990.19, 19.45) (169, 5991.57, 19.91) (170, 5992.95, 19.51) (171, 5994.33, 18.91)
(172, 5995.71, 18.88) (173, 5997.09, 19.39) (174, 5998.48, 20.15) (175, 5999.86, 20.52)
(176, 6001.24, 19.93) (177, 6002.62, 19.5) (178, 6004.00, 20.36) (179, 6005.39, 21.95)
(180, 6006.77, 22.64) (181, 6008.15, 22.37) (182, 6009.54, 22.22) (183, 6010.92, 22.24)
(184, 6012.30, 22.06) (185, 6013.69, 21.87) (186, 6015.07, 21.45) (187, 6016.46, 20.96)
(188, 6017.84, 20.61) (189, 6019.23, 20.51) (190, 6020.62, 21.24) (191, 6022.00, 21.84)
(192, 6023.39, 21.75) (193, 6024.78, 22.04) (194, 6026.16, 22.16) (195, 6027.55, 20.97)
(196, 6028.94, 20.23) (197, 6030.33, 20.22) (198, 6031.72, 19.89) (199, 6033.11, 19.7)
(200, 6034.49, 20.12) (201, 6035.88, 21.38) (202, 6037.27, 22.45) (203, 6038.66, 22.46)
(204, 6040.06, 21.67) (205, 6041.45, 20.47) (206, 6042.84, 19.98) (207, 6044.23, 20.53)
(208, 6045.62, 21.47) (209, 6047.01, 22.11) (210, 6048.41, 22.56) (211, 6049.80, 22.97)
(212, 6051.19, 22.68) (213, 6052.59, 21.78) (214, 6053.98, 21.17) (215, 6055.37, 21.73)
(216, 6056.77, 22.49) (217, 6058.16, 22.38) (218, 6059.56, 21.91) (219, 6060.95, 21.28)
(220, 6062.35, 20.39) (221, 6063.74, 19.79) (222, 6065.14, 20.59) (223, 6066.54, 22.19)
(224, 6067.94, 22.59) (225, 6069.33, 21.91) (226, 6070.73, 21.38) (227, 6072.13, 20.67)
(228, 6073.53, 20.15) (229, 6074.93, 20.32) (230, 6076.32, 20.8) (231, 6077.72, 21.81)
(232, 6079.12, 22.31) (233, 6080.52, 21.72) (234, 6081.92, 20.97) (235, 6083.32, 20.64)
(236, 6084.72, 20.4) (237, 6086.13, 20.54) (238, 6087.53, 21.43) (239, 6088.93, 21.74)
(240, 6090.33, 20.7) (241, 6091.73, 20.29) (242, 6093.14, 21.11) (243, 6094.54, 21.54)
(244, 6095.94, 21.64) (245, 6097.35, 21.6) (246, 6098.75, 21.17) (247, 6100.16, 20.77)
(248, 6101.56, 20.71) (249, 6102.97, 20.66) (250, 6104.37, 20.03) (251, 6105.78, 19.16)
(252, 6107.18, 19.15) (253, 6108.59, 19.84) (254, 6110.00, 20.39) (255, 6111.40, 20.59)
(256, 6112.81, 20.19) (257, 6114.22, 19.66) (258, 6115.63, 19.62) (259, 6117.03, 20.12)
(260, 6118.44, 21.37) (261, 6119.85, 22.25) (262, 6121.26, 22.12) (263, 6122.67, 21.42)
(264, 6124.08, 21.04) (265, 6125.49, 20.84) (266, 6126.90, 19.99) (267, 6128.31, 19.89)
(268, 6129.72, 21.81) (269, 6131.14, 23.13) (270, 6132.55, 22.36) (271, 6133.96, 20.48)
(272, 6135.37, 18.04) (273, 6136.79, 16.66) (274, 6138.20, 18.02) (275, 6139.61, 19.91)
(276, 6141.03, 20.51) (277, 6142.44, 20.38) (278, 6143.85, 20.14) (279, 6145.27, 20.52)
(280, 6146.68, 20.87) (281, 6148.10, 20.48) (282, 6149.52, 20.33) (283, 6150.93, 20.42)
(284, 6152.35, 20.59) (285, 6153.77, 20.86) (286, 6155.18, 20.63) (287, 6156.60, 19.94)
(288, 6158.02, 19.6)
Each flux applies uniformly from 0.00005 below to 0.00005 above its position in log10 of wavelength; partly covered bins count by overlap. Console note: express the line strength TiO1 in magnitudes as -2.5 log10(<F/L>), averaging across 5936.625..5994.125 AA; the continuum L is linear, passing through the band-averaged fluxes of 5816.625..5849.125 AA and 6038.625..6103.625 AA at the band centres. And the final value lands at 0.04 mag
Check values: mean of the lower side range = 22.4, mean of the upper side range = 21.3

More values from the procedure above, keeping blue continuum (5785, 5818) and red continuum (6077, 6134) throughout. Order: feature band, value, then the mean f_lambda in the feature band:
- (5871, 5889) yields 0.07 mag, 20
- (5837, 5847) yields -0.07 mag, 22.8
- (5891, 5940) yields 0.14 mag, 18.8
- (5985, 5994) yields 0.09 mag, 19.6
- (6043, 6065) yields -0.03 mag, 21.6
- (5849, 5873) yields 0.03 mag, 20.9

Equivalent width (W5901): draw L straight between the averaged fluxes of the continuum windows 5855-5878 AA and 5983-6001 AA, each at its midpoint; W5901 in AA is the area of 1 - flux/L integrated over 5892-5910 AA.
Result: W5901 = 2.23 AA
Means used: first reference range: 20.8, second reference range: 19.7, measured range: 18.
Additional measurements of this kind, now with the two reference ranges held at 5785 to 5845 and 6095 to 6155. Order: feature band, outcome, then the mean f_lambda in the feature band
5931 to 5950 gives 1.0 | 20.3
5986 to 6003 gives 1.3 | 19.6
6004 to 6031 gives -0.6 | 21.5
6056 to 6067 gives -0.3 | 21.4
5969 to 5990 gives -0.1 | 21.3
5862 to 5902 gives 4.6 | 19.2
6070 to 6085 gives -0.2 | 21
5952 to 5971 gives 0.1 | 21.2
